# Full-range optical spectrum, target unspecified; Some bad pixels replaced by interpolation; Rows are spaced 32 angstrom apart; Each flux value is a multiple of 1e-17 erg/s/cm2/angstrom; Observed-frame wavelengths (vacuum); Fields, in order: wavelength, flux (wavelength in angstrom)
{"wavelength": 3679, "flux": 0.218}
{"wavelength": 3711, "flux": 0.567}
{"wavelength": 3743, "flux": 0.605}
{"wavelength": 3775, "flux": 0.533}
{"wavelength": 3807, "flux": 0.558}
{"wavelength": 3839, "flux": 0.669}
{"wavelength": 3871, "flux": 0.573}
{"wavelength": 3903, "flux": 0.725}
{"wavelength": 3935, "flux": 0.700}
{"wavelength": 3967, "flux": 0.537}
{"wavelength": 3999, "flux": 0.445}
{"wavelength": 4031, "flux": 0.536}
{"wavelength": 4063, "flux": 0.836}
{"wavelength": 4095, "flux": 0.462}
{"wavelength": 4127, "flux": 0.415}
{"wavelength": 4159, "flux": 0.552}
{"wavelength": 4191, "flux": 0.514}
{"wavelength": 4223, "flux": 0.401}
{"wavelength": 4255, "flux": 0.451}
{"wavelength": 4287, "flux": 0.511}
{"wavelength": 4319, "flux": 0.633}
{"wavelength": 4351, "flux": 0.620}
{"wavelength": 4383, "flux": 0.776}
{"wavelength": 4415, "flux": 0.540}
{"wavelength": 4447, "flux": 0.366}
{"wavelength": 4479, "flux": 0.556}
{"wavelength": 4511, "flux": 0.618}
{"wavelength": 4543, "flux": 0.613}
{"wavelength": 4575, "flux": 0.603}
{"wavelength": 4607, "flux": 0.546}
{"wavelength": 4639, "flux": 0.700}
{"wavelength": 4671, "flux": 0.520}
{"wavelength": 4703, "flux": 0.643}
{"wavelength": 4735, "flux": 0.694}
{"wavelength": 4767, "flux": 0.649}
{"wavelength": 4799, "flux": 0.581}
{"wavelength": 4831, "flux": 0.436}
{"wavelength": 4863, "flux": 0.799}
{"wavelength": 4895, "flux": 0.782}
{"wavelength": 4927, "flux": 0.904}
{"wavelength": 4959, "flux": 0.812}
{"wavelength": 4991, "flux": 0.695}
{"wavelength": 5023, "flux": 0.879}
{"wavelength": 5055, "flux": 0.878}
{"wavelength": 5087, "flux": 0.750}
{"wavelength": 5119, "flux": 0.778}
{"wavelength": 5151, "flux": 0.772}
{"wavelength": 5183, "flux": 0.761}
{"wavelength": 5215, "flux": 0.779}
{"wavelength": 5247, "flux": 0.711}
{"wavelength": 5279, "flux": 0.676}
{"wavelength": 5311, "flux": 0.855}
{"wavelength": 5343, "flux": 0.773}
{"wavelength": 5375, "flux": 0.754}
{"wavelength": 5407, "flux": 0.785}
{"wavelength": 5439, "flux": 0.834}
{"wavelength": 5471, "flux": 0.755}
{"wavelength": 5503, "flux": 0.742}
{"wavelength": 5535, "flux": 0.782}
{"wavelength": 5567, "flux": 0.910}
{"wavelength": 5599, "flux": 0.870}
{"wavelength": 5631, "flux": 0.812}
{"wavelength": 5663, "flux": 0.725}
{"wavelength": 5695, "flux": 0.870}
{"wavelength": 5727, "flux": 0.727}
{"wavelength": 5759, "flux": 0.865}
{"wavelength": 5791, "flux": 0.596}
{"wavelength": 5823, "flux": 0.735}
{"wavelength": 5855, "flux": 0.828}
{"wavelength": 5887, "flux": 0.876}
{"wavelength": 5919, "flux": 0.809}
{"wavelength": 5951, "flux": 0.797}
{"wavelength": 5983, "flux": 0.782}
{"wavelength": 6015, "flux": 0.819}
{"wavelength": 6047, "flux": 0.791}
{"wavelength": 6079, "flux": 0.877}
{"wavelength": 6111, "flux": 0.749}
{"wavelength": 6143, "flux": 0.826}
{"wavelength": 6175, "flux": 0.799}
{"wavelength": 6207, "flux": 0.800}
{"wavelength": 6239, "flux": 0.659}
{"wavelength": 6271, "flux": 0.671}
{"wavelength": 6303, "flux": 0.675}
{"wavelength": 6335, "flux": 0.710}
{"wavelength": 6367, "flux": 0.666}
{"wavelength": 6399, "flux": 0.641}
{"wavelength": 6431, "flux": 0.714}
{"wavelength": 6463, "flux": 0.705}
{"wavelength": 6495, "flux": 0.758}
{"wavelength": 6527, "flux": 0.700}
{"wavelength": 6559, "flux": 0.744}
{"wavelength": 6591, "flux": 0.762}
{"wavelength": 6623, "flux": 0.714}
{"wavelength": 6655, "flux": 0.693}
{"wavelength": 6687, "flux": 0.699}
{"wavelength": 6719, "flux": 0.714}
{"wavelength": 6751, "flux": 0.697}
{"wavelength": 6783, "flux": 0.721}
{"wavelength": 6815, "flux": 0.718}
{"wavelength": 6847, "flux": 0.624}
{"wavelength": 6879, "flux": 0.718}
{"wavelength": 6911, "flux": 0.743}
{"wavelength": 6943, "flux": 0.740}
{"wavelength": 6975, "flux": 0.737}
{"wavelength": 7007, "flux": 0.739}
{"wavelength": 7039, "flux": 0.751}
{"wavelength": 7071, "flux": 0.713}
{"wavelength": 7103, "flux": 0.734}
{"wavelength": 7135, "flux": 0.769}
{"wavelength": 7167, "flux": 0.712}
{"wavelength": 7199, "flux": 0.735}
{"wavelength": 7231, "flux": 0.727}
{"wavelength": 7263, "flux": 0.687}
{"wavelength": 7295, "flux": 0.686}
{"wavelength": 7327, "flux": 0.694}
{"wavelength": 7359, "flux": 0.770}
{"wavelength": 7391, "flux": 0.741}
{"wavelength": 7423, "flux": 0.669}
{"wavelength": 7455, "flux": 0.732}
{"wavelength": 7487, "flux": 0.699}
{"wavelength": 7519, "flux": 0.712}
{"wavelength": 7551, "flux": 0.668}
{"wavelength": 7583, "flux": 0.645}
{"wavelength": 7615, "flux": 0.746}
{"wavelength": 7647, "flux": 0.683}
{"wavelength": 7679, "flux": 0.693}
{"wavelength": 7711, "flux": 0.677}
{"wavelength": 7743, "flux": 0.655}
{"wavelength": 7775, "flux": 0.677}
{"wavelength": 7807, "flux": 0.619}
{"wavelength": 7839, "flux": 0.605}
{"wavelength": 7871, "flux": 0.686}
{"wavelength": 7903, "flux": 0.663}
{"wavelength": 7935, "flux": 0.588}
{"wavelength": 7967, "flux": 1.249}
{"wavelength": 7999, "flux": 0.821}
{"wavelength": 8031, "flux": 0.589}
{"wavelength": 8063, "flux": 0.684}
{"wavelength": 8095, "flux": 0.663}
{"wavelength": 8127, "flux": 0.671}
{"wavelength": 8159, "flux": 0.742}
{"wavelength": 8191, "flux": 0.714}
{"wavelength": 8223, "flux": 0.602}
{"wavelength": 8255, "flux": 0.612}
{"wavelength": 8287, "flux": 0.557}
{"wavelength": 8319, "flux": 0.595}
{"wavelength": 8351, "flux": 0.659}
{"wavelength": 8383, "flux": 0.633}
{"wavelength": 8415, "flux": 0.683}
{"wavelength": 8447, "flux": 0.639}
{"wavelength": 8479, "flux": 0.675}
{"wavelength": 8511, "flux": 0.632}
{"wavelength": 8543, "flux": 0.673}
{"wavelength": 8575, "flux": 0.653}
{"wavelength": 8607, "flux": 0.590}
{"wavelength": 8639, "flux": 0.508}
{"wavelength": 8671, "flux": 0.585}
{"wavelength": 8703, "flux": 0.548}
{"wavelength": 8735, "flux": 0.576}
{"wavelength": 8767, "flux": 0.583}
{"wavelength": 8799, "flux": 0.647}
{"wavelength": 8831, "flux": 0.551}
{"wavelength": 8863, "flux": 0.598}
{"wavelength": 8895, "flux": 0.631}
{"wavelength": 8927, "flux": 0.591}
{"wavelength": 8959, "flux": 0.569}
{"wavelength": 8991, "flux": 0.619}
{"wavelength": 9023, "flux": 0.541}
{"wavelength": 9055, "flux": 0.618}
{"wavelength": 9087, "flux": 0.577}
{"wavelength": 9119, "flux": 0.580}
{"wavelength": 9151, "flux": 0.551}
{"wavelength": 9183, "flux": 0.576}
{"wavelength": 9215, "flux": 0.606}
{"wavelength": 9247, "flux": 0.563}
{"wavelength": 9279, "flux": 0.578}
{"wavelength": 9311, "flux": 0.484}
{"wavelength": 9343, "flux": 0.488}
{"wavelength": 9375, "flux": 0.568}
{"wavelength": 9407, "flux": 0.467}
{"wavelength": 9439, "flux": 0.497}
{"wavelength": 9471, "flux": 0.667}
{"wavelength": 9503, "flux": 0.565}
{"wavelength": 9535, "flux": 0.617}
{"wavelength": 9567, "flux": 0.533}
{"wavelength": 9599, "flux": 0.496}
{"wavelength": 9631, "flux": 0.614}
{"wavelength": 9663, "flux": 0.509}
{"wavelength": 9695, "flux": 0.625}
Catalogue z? 0.21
